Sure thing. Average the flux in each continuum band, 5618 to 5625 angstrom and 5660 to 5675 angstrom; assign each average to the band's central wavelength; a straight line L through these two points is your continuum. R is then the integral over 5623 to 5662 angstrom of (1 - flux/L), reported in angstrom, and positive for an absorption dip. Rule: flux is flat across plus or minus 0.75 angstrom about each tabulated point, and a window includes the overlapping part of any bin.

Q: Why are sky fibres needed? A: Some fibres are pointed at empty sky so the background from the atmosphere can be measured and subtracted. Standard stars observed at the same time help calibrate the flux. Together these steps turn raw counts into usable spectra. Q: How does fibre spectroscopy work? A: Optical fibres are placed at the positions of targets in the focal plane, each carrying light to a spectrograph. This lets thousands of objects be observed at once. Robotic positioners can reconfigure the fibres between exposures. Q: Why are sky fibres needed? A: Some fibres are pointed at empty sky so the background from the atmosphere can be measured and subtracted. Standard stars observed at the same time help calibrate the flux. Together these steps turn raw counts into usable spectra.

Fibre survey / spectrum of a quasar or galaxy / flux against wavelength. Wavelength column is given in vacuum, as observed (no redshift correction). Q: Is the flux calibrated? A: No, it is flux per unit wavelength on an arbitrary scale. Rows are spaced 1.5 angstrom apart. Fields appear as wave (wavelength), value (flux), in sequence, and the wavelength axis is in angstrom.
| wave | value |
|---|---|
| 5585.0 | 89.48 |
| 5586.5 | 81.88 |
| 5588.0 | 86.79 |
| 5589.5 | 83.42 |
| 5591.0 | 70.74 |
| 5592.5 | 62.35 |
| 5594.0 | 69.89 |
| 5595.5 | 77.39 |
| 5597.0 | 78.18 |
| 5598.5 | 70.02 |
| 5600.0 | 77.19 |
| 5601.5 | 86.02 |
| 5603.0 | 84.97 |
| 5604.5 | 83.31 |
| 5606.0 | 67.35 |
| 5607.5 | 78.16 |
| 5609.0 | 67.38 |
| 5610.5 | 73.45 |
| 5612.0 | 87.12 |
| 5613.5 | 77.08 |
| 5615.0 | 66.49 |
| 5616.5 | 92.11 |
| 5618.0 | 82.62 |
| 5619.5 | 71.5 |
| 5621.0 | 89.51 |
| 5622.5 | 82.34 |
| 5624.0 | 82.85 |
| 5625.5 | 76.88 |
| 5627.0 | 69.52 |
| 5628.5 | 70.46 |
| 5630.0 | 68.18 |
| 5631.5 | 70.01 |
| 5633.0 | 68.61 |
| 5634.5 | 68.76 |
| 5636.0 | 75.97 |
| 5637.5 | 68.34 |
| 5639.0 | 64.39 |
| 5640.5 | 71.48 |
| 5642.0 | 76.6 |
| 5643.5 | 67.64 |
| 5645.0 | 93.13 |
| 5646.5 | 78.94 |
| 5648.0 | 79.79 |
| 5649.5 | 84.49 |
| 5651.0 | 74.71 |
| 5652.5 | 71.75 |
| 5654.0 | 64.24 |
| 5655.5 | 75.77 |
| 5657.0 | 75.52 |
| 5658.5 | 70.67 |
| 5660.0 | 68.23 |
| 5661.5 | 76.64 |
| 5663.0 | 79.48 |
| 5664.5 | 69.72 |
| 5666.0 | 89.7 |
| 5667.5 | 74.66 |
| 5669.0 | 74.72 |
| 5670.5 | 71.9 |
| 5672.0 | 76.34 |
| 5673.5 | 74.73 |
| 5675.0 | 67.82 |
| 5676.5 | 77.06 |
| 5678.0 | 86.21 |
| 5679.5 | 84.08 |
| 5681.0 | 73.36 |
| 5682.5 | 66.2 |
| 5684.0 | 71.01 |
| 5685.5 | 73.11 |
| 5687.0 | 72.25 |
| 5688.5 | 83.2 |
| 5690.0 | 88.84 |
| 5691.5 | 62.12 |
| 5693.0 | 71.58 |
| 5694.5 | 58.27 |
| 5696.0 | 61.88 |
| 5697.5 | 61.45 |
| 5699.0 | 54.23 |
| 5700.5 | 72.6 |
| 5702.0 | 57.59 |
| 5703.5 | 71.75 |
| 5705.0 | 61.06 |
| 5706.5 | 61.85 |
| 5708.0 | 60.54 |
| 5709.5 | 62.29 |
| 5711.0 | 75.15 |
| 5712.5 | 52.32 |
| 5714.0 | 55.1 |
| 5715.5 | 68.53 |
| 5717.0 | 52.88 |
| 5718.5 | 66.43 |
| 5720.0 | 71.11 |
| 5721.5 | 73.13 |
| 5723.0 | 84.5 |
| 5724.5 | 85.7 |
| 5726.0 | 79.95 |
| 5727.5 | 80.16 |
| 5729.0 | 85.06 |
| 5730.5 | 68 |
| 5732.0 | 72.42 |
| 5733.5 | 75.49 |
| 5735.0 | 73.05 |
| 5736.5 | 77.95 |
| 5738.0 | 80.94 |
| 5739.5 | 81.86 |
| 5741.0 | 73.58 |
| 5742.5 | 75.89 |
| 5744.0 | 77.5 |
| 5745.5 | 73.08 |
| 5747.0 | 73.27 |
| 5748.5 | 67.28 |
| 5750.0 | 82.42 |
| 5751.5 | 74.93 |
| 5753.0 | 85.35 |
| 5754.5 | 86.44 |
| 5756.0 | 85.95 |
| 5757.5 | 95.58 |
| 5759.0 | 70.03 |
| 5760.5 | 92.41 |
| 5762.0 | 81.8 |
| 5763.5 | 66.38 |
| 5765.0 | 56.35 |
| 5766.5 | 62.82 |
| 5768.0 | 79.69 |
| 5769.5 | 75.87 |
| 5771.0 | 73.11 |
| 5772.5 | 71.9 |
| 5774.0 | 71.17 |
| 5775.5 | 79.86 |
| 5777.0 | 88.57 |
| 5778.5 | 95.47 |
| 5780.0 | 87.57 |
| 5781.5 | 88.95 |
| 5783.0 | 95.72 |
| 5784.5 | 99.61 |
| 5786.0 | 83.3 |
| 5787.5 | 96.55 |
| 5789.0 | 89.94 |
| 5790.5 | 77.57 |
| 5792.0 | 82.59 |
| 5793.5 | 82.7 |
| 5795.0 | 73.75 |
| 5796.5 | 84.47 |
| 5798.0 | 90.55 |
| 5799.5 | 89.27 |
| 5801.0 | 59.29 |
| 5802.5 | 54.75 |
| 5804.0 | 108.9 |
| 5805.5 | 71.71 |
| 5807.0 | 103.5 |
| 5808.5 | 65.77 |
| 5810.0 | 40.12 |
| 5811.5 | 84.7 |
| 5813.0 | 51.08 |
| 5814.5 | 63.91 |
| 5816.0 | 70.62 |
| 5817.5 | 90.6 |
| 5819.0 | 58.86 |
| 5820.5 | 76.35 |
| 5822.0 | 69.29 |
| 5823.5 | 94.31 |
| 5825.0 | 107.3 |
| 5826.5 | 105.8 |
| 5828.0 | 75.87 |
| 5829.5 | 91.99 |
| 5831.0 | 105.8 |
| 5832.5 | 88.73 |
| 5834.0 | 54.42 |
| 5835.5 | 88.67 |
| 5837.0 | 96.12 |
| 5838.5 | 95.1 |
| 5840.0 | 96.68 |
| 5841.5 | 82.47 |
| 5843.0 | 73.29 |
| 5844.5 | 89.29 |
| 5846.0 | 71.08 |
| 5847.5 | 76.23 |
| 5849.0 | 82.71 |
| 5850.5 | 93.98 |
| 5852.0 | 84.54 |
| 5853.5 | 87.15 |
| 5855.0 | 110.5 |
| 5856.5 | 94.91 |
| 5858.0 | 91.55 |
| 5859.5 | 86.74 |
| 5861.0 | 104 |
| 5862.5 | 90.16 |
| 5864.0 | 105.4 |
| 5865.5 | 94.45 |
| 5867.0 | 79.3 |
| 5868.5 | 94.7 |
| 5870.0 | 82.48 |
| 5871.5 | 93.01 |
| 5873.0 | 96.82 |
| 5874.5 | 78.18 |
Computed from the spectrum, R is 2.5 angstrom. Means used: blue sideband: 81.5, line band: 73.6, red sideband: 75.6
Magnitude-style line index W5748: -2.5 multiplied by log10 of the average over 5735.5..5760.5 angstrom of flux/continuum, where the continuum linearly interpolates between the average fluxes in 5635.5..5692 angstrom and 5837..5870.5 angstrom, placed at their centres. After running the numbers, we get 0.03 mag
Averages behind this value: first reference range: 75.2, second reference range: 89.6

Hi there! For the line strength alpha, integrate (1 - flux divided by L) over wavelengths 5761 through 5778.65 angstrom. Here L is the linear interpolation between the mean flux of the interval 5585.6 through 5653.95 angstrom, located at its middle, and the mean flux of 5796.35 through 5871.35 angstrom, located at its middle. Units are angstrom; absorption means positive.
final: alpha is 1.5 angstrom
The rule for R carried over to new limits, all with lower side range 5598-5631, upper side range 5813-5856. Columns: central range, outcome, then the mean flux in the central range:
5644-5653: -0.2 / 80.4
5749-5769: 0.9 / 78.3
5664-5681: 0.5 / 76.9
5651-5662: 1.0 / 71.9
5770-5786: -0.4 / 85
